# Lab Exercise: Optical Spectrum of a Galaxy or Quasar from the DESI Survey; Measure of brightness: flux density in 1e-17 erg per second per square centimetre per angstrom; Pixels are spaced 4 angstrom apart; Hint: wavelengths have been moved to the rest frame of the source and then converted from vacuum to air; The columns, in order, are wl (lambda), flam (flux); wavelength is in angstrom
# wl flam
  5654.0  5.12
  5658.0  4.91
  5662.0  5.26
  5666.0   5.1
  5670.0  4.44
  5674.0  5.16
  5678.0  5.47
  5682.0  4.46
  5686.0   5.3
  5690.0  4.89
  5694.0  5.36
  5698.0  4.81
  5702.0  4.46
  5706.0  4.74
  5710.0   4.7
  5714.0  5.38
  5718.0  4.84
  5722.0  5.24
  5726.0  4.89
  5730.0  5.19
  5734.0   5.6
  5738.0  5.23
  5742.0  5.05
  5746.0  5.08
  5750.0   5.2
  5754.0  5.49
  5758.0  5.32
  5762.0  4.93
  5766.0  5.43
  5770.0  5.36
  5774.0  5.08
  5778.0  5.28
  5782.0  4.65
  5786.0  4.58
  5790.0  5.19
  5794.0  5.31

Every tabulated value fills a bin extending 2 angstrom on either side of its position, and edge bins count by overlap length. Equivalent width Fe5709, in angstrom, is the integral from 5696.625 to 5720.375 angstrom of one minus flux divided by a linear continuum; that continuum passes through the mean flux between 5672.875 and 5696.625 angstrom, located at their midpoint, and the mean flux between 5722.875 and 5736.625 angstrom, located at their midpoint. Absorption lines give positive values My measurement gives 1.6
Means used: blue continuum 5.1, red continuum 5.23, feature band 4.83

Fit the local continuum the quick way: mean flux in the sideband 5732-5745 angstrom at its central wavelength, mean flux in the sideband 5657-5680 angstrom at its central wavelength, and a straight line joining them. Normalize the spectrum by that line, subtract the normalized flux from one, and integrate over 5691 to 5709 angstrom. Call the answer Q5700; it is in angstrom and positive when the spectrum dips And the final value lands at 1.1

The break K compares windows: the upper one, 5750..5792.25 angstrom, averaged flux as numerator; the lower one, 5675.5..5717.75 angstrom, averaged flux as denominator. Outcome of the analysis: 1.04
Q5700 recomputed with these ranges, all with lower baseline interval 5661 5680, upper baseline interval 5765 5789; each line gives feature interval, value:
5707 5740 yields -0.4 angstrom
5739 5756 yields -0.5 angstrom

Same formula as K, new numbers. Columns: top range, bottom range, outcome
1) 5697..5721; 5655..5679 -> 0.96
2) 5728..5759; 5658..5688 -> 1.05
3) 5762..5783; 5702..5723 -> 1.05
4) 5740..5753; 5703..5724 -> 1.04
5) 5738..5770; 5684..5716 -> 1.05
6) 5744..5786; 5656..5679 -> 1.02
